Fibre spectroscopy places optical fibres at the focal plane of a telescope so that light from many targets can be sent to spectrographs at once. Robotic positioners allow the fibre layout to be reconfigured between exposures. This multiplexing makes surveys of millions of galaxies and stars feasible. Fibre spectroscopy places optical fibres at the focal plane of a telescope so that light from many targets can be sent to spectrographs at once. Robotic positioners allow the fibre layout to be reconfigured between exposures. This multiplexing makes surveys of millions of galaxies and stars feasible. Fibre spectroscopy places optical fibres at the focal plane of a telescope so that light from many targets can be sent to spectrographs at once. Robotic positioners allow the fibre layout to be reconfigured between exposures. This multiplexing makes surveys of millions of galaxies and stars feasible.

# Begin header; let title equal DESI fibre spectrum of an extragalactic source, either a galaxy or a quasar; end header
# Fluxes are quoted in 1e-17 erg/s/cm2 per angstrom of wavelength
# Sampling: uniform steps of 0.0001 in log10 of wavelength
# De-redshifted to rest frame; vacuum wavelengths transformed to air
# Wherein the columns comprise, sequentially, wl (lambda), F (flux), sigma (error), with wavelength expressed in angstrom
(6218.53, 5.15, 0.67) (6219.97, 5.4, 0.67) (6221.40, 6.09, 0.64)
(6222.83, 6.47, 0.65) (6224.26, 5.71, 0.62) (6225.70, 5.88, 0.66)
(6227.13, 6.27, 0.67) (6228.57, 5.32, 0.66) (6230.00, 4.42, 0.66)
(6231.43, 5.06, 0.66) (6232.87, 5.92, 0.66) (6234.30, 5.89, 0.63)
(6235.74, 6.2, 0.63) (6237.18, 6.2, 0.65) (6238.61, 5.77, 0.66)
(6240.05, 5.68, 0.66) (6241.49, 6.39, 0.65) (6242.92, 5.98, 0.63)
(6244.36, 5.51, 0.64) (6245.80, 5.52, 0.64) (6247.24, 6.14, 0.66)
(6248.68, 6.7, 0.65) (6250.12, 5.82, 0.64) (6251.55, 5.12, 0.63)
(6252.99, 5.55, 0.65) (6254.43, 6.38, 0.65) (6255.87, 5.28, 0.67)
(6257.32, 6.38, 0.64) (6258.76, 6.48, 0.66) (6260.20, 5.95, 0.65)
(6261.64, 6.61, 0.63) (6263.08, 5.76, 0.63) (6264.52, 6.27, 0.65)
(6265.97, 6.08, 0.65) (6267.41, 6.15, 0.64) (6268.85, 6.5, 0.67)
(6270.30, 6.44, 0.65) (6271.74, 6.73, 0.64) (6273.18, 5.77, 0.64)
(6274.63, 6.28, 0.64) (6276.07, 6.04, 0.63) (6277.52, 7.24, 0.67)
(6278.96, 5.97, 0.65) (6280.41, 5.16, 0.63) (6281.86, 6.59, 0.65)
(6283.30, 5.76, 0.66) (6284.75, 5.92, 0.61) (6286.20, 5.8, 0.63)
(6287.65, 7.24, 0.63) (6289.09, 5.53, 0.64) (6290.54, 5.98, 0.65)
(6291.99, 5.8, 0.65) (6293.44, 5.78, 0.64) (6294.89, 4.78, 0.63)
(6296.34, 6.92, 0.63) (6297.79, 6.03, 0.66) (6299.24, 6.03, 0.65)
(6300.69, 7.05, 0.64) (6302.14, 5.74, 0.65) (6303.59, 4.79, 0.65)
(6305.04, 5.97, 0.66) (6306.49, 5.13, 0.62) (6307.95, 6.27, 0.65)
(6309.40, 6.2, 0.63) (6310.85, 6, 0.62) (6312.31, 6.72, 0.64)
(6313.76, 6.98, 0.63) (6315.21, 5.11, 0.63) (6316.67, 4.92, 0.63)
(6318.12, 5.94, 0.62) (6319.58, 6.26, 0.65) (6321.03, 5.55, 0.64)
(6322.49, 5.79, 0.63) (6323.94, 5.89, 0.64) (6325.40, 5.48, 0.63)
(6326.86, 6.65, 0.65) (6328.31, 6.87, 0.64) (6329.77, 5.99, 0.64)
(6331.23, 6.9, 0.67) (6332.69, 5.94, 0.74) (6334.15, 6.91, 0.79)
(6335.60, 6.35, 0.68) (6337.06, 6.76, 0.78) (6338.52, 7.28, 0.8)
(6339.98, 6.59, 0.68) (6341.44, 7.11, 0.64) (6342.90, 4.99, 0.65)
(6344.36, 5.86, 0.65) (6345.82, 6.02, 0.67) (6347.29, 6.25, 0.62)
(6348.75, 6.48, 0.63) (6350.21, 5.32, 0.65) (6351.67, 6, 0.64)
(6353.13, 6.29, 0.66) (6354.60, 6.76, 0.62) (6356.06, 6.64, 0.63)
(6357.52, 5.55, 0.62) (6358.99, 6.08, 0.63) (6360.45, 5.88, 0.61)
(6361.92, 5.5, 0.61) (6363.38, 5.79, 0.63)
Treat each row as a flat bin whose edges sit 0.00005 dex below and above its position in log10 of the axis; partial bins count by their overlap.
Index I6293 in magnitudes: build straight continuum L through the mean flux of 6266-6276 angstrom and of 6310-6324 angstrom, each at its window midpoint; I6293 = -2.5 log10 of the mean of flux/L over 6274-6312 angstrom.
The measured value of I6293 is 0.02 mag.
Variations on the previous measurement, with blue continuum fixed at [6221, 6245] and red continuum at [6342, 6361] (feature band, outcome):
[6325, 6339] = -0.09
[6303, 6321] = 0.02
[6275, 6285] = -0.04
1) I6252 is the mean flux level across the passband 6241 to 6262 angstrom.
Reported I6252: 5.97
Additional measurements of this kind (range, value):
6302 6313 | 5.85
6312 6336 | 6.12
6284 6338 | 6.06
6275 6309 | 5.98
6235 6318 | 6.02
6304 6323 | 5.89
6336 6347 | 6.36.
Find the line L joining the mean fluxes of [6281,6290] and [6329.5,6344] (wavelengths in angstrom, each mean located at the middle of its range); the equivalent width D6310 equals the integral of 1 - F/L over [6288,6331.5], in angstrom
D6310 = 2.2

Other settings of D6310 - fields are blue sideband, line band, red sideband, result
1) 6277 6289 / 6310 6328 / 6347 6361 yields 0.5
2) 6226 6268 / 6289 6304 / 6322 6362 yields 0.4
